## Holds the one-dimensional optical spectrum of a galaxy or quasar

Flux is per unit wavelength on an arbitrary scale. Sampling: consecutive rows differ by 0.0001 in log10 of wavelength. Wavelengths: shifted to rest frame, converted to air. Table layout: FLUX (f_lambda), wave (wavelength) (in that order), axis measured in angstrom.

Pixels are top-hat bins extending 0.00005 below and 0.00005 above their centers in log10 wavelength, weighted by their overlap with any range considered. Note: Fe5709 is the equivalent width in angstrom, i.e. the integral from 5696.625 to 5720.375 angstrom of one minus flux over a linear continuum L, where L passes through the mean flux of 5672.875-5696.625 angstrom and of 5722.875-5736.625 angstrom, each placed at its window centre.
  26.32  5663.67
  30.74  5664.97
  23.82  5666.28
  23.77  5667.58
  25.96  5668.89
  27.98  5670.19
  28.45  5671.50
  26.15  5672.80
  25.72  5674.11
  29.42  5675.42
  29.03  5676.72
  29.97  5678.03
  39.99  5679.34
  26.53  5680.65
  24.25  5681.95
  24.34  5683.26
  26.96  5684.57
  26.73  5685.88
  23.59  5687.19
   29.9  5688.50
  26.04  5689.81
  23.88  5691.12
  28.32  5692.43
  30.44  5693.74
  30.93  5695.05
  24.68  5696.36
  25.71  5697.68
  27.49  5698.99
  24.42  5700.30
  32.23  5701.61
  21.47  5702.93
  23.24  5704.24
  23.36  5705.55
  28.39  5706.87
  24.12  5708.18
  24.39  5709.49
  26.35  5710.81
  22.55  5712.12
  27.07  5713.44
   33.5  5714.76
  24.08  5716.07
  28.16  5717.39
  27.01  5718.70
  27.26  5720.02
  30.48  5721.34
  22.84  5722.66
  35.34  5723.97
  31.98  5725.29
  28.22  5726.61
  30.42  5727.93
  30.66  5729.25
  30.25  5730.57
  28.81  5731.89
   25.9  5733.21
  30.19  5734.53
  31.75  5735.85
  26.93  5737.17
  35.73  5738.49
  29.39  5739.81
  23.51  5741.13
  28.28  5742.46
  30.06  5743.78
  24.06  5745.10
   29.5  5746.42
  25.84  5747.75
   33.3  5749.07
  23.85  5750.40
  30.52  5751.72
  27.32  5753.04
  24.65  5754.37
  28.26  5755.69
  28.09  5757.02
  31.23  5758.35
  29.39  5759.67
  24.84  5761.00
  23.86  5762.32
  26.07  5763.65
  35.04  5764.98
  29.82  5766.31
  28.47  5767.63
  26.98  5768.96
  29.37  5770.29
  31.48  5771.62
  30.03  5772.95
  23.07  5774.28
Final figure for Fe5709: 2.4 angstrom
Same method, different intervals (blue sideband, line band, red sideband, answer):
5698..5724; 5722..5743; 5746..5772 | -1.6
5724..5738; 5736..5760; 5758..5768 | 0.6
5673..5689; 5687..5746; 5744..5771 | 0.7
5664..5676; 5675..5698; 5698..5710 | -1.4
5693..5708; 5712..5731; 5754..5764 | -1.5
